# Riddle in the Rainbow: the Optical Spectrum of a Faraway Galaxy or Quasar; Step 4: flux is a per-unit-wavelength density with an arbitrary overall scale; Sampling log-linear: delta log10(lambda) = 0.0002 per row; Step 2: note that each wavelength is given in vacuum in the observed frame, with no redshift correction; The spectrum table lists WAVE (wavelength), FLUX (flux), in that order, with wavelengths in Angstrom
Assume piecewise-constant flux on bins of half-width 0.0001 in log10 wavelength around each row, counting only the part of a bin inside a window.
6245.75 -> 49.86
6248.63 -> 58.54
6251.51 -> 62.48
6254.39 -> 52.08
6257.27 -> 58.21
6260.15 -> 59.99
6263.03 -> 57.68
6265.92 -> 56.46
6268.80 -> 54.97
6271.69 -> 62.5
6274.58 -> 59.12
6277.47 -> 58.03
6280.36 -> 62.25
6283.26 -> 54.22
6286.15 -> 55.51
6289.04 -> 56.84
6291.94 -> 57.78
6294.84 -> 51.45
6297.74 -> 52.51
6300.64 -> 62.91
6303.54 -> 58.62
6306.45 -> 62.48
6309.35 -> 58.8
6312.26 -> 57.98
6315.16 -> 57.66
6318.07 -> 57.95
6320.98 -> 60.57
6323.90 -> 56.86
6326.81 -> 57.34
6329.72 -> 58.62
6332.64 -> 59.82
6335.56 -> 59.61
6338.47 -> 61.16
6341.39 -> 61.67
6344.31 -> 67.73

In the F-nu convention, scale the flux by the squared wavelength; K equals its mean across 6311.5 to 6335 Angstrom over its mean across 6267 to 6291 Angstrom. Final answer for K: 1.02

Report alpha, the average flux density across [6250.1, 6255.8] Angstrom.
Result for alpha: 57.3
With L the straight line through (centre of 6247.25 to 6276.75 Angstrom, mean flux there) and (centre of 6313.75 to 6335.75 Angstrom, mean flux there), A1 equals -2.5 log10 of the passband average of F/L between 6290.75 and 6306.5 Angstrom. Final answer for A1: 0.02 mag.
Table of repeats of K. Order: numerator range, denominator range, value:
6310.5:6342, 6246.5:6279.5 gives 1.04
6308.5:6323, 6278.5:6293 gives 1.03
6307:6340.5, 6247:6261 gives 1.04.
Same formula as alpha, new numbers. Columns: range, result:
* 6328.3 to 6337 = 59.3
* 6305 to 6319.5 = 59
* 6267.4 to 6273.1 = 58.7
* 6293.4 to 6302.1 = 55.7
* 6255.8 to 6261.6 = 59.1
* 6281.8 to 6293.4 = 56.1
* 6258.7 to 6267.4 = 58.1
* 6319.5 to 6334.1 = 58.6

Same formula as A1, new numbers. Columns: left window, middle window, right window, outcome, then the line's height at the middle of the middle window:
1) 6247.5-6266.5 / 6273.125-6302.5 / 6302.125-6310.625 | 0.04 mag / 59.2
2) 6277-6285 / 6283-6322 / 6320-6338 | 0.02 mag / 58.4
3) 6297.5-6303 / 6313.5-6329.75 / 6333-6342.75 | 0.03 mag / 60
